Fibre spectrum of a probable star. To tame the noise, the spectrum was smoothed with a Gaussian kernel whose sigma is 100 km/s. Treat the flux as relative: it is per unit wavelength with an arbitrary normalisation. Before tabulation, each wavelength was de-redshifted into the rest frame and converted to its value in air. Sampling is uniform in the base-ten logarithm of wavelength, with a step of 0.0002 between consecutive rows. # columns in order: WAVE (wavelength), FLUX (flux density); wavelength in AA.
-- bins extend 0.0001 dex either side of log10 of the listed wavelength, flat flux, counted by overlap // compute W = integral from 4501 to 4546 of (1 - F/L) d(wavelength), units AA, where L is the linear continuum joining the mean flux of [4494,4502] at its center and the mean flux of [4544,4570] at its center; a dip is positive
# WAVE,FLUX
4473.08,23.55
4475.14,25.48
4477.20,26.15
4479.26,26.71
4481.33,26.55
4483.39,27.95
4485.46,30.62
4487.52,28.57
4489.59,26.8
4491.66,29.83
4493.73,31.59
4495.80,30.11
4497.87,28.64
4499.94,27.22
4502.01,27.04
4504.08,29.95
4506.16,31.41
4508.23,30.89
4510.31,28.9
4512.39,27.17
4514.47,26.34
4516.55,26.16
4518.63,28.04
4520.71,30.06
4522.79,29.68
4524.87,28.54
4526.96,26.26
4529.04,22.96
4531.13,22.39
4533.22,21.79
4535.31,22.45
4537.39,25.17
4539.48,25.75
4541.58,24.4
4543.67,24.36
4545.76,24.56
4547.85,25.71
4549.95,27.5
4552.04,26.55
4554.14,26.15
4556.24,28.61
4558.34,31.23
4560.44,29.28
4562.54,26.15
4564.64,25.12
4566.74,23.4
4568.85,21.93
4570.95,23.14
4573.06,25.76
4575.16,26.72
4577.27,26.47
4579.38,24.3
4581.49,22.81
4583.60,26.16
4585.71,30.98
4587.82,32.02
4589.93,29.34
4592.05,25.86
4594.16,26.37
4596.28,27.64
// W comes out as 1.8 AA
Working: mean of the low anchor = 28.7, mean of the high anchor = 26.3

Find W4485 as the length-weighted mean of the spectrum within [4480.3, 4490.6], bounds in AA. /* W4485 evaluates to 28.1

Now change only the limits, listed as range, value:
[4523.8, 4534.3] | 24.4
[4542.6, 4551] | 25.6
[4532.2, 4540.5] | 23.8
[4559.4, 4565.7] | 26.9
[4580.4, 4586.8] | 26.7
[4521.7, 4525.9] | 29.2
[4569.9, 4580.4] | 25.3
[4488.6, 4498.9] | 29.4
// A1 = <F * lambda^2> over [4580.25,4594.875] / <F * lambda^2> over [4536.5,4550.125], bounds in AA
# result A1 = 1.1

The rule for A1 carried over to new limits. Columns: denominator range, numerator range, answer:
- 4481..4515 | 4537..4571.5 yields 0.92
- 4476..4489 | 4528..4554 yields 0.91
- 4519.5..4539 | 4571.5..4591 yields 1.09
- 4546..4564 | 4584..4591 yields 1.12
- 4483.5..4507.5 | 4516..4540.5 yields 0.89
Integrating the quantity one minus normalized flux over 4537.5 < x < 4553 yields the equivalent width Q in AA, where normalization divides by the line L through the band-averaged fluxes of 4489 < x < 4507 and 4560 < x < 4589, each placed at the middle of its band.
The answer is 1.0 AA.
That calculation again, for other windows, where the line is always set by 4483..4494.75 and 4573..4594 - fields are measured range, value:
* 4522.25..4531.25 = 0.72 AA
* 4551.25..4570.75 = 0.90 AA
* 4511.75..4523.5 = 0.30 AA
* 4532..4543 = 1.66 AA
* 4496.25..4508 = -0.03 AA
